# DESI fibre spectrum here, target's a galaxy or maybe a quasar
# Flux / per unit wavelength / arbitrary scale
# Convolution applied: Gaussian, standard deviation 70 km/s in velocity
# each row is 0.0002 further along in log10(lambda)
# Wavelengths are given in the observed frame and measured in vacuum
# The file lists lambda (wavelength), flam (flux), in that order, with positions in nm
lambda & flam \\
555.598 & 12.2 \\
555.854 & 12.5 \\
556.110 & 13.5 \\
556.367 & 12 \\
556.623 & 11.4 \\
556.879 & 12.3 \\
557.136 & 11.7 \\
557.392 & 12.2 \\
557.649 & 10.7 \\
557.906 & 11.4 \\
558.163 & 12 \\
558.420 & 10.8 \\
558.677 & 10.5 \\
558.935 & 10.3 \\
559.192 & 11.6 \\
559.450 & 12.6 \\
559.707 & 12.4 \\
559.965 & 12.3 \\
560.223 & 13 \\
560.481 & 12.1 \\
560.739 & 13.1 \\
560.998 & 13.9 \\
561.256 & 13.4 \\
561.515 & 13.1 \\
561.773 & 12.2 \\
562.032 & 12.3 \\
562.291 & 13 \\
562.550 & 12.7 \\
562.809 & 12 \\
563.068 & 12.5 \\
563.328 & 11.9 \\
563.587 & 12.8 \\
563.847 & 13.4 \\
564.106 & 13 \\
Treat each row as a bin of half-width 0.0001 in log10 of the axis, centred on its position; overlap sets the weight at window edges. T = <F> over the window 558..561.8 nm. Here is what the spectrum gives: 12.2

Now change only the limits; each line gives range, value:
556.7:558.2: 11.7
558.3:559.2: 10.7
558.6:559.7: 11.4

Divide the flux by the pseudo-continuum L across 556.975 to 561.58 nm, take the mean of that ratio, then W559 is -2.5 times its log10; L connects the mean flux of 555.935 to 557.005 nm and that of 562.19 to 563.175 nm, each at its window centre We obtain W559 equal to 0.03 mag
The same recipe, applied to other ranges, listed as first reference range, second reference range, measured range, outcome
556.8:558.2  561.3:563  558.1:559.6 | 0.06 mag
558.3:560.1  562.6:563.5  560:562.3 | -0.09 mag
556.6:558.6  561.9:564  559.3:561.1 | -0.06 mag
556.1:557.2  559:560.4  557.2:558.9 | 0.09 mag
